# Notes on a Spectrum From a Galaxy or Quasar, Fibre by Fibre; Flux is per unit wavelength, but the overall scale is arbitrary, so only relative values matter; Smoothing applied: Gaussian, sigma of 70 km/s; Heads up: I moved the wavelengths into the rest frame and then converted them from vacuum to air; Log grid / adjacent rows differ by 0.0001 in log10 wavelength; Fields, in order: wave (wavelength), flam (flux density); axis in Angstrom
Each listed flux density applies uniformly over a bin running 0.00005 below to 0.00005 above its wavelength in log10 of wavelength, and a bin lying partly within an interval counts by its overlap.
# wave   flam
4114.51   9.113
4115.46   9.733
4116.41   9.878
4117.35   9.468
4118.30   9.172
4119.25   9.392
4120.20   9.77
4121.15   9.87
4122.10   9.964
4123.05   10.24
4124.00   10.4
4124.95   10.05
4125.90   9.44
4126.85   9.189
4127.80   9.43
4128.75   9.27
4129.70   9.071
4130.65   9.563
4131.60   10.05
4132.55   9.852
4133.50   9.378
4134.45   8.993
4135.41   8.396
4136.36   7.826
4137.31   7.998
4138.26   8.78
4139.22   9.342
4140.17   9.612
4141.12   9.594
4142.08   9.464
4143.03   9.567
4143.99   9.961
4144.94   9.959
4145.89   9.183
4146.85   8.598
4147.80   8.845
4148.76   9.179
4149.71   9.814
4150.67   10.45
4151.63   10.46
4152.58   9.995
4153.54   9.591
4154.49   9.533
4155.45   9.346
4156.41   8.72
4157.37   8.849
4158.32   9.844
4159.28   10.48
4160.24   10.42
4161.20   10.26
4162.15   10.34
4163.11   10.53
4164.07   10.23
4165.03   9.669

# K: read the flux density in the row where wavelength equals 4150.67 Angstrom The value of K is 10.45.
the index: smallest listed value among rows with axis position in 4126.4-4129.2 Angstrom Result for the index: 9.189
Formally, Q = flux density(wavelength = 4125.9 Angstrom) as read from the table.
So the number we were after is 9.44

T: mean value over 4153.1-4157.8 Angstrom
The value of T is 9.2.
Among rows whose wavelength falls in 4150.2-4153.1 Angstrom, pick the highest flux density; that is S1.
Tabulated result 10.46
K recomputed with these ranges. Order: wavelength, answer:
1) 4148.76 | 9.179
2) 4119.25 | 9.392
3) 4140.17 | 9.612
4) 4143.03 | 9.567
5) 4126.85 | 9.189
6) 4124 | 10.4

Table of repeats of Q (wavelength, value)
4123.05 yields 10.24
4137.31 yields 7.998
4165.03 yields 9.669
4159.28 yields 10.48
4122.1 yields 9.964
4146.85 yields 8.598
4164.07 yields 10.23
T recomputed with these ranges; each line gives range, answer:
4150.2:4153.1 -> 10.3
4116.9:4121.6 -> 9.52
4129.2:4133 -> 9.64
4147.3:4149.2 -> 9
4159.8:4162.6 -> 10.4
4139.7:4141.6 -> 9.6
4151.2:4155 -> 9.9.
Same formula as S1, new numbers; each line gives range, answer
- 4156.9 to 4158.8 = 9.844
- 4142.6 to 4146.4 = 9.961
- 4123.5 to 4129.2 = 10.4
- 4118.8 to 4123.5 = 10.24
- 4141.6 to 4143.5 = 9.567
